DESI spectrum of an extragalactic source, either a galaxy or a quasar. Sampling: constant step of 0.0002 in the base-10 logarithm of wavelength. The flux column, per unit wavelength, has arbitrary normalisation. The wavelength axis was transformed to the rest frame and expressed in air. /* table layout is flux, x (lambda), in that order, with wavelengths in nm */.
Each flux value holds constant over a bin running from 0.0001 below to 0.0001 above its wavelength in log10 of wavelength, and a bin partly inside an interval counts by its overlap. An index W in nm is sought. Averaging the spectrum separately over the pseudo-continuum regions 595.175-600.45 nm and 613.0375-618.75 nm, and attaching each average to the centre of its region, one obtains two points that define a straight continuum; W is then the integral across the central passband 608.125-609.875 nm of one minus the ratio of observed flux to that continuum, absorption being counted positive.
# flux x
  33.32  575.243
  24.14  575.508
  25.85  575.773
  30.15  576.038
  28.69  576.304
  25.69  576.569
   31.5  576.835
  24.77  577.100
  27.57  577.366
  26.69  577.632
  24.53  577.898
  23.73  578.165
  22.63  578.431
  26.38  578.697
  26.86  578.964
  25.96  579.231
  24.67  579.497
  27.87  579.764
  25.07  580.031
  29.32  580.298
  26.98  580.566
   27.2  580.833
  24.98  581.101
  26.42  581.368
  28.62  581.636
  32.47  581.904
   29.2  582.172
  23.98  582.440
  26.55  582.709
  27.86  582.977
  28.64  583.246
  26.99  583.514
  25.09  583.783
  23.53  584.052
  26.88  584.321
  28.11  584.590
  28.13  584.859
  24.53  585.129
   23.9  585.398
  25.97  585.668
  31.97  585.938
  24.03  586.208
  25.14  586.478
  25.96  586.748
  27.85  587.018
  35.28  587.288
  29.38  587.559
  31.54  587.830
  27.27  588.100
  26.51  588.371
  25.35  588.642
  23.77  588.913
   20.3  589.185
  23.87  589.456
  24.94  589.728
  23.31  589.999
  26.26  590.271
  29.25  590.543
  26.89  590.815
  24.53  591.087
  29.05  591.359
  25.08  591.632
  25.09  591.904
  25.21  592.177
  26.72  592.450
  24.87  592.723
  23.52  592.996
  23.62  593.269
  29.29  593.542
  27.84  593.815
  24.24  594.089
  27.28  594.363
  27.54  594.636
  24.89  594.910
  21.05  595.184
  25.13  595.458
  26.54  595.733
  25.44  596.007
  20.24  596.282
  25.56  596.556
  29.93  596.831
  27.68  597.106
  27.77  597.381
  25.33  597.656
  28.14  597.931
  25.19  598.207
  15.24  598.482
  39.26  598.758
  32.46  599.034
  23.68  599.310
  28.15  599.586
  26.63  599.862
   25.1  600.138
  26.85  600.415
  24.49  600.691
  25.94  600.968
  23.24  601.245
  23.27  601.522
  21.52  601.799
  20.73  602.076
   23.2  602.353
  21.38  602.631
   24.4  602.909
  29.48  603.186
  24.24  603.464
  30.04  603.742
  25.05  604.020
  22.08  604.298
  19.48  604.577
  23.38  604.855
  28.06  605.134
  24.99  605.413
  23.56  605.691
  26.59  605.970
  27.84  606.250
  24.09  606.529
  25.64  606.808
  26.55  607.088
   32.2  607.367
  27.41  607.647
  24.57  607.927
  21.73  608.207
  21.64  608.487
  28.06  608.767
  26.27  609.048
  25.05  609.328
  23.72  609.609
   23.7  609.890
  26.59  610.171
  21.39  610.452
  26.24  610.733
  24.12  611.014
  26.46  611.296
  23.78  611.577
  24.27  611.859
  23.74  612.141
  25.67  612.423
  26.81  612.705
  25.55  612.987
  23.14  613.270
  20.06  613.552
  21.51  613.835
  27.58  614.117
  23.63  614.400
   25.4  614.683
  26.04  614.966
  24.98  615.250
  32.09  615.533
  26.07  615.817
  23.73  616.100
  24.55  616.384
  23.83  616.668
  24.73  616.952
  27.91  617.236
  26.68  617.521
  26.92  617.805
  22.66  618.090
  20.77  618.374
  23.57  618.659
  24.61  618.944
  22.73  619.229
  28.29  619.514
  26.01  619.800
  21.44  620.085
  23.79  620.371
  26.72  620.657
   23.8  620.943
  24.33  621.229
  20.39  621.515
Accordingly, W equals 0.066 nm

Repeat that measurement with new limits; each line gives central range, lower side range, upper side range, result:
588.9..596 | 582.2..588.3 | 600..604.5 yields 0.16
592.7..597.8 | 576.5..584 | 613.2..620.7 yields 0.04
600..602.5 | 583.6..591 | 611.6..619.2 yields 0.18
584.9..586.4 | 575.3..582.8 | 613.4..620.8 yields 0.02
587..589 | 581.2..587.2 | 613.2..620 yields -0.13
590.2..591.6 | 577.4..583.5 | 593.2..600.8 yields -0.03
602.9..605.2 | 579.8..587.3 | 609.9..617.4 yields 0.05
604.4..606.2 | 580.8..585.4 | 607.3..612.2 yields 0.06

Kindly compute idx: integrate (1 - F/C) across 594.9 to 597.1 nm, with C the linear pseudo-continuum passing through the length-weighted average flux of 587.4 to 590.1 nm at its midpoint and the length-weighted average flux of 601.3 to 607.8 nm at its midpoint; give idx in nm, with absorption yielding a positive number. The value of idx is 0.03 nm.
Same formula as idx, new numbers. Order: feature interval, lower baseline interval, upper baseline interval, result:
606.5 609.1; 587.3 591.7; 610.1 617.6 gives -0.053 nm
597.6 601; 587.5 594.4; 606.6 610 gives -0.130 nm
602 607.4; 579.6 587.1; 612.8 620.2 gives 0.102 nm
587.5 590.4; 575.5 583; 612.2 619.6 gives 0.080 nm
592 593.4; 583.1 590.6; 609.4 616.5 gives 0.072 nm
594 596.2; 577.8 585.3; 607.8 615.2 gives 0.039 nm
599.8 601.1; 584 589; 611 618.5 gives 0.017 nm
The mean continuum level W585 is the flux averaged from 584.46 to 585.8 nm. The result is 26.1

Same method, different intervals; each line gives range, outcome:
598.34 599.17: 29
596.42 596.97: 27.7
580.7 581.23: 26.1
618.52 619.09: 24.1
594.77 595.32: 23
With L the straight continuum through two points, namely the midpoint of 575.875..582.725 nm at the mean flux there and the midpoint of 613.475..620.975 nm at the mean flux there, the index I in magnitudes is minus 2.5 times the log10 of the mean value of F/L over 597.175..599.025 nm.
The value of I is -0.06 mag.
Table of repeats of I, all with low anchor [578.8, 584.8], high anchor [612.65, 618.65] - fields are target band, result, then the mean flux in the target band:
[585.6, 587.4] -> -0.05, 28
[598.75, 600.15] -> -0.11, 28.7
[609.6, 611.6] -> 0.03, 24.6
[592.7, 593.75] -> 0.03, 25.6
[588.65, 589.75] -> 0.14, 23.3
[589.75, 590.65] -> 0.02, 26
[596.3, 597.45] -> -0.04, 27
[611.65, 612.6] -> 0.02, 24.6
